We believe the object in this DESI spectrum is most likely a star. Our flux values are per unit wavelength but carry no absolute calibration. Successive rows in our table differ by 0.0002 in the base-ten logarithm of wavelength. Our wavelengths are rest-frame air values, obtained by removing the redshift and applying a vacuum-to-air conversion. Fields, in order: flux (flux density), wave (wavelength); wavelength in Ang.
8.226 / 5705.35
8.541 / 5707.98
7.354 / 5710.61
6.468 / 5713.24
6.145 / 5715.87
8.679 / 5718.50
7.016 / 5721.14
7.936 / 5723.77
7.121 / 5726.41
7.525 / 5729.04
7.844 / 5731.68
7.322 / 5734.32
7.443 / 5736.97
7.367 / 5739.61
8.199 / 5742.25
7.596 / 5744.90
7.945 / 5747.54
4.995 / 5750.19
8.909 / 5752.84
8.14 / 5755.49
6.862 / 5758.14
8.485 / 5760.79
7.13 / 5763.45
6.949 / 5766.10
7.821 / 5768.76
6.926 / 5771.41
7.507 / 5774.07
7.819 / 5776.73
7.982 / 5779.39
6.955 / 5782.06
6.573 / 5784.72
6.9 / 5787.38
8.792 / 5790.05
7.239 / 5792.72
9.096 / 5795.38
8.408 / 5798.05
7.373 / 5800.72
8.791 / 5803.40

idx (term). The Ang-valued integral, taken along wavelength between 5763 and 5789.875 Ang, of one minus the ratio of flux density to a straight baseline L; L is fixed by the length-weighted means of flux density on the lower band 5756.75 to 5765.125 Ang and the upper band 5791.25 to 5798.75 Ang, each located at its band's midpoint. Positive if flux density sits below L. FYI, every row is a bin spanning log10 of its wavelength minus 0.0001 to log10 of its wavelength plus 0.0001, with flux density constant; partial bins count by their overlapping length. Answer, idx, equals 1.7 Ang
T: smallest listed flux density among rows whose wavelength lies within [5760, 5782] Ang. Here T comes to 6.926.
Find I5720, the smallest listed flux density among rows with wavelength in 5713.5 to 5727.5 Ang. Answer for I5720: 6.145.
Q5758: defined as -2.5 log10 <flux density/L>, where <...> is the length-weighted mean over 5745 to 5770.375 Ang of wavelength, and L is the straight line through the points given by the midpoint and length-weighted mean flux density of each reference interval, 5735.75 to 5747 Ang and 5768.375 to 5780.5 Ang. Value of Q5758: 0.02 mag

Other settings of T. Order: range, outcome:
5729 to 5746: 7.322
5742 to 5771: 4.995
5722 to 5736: 7.121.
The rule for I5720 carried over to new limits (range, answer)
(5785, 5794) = 6.9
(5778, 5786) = 6.573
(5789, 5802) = 7.239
